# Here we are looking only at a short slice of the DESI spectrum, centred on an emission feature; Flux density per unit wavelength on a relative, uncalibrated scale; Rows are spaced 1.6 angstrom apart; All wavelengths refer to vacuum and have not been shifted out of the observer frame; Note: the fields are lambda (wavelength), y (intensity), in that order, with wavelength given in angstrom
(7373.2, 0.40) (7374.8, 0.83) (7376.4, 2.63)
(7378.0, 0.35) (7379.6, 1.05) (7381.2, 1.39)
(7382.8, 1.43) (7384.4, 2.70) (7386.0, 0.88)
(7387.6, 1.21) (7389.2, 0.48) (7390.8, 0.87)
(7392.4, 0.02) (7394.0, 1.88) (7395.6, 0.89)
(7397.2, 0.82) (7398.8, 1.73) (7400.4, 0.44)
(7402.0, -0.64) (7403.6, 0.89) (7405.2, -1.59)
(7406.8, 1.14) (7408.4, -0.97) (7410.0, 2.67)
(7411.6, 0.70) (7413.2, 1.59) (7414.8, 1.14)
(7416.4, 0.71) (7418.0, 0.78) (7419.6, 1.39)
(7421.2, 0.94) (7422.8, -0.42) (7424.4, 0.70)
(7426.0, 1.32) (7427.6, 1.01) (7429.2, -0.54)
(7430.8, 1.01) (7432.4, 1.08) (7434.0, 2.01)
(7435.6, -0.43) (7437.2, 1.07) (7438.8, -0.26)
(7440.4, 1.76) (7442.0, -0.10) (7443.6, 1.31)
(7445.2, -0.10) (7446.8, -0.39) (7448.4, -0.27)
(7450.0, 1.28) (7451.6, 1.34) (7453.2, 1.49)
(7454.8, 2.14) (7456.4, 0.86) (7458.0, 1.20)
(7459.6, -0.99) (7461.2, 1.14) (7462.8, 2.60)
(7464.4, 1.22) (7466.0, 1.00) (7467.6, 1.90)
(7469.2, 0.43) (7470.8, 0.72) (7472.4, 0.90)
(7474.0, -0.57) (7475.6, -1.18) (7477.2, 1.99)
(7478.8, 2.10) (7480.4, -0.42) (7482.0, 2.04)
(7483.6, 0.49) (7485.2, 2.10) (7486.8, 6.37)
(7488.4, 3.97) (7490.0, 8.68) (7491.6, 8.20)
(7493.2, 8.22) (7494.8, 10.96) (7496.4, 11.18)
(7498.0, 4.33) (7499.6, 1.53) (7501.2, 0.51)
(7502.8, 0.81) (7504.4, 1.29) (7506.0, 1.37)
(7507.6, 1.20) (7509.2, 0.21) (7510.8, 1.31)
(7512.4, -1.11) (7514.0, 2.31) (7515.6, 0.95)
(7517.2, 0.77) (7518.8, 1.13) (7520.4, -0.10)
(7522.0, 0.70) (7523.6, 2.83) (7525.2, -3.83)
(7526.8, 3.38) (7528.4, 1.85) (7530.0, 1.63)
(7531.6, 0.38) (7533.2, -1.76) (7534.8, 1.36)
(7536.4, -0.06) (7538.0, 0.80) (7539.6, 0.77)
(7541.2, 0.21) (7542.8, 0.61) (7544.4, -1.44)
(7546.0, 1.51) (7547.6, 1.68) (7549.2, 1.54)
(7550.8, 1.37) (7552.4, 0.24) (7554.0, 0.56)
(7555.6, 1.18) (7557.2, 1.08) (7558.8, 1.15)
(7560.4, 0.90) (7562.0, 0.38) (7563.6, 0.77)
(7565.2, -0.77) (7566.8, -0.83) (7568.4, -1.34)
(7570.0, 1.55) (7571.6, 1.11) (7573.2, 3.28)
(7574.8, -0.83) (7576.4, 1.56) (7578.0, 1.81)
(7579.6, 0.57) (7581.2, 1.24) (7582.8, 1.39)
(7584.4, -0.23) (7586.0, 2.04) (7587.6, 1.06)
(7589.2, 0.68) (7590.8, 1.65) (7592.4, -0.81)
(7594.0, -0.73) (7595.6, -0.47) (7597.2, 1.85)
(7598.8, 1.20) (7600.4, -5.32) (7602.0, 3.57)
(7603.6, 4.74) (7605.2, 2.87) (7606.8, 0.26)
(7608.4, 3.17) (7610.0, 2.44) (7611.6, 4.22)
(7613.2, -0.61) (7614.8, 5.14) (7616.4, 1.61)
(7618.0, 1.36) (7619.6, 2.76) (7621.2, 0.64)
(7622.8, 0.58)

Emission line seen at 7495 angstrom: [O II]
